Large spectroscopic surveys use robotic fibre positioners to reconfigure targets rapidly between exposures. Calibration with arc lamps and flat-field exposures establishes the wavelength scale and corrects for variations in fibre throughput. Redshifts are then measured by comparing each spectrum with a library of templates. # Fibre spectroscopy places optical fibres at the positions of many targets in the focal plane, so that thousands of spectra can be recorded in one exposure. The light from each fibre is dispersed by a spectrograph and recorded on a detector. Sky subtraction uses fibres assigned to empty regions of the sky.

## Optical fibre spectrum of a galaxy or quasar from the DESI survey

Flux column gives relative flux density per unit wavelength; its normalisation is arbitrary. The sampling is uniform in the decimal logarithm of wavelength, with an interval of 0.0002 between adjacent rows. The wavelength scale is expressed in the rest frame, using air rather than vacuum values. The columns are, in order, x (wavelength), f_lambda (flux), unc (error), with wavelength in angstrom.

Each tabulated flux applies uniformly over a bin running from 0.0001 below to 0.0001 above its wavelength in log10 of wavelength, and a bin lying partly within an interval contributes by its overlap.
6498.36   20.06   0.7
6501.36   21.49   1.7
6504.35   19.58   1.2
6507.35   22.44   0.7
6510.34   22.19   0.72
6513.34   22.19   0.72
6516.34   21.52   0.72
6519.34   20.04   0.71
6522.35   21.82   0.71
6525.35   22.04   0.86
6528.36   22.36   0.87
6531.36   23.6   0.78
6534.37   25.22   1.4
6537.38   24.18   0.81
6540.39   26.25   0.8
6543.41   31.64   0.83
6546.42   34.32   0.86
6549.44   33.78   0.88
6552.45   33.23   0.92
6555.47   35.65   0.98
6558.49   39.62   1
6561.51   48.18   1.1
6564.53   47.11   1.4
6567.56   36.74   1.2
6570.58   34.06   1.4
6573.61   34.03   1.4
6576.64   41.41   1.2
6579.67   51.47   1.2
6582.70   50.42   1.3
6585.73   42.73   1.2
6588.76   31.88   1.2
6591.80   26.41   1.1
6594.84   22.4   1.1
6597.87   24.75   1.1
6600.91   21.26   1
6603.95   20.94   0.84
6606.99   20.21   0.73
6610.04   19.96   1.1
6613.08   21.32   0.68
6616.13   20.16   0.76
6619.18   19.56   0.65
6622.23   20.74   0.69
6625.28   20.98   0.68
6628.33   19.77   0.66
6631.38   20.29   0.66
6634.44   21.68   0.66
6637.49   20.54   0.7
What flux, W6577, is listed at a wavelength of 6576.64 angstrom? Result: 41.41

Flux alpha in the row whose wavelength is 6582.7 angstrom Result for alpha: 50.42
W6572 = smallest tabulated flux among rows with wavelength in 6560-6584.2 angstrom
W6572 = 34.03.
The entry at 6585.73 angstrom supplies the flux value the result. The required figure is 42.73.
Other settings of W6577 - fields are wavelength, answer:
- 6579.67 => 51.47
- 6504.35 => 19.58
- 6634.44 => 21.68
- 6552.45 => 33.23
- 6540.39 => 26.25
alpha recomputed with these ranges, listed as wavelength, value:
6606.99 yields 20.21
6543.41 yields 31.64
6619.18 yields 19.56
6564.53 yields 47.11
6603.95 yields 20.94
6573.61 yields 34.03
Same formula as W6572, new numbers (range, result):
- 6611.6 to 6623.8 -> 19.56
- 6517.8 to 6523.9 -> 20.04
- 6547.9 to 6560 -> 33.23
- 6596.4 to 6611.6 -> 19.96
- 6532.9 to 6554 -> 24.18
